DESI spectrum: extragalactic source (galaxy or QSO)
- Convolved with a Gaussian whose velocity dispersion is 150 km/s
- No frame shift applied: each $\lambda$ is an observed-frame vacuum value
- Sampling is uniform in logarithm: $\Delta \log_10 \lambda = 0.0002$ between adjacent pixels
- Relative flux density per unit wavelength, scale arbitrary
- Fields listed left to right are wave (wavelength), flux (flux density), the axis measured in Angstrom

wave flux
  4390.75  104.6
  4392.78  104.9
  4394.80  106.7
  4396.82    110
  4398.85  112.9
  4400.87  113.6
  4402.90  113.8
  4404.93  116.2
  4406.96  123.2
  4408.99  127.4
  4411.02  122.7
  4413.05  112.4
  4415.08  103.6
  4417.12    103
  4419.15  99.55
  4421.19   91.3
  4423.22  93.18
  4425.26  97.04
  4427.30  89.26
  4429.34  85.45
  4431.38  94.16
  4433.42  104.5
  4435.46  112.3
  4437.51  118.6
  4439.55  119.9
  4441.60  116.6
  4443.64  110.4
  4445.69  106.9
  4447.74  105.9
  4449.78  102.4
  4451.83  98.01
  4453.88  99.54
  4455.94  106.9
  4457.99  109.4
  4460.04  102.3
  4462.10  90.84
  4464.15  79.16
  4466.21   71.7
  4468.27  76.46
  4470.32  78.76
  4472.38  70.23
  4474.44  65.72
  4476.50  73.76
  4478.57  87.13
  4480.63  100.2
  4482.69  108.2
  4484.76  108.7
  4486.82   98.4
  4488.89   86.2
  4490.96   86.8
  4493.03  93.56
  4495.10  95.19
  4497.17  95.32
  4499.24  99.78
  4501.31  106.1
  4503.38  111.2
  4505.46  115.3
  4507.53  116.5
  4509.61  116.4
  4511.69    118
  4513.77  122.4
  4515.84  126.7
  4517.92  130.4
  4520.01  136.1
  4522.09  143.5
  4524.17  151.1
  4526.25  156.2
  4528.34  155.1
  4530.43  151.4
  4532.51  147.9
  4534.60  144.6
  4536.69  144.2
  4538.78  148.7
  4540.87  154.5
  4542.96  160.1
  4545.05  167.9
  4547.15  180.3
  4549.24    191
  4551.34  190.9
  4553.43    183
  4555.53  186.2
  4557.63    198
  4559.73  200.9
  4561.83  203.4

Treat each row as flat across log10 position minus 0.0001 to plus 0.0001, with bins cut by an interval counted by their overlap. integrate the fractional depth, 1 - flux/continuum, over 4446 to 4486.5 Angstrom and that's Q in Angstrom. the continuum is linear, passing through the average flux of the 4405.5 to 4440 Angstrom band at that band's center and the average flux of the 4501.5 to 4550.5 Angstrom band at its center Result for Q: 9.8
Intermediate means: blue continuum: 106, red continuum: 143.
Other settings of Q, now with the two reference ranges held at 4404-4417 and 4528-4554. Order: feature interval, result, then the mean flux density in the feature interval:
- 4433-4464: 5.6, 106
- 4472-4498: 9.6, 90.4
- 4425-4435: 2.3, 94.9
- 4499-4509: 2.6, 111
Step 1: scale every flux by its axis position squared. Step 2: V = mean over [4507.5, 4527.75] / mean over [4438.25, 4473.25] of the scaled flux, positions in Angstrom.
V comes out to 1.41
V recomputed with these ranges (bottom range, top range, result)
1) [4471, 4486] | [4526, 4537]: 1.75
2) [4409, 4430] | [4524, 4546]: 1.59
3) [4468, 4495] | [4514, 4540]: 1.67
